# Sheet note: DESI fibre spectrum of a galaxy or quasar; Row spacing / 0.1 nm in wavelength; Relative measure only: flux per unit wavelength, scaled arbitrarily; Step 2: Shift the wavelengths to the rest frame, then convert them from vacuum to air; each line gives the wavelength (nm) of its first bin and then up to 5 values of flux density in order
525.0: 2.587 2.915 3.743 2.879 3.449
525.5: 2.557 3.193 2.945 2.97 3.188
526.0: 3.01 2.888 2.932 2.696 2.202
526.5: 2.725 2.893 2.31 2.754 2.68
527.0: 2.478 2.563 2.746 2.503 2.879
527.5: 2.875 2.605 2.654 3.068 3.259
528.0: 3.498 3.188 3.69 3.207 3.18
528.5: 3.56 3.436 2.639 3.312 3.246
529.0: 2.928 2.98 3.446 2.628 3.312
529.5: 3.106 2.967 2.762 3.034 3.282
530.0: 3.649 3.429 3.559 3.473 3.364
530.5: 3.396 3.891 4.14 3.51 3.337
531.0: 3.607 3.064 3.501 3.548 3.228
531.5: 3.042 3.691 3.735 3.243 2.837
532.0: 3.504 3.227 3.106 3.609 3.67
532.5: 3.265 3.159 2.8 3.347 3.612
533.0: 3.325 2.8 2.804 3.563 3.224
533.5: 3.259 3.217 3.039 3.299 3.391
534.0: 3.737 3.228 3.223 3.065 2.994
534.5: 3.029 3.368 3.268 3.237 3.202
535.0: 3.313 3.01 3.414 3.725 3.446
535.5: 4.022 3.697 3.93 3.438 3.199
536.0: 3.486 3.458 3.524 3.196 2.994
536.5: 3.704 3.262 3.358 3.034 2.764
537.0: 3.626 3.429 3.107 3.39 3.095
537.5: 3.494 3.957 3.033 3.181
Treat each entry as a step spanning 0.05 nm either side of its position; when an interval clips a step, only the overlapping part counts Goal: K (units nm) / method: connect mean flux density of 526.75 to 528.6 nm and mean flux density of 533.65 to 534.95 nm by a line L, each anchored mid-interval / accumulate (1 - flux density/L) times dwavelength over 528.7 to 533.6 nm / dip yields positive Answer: -0.29 nm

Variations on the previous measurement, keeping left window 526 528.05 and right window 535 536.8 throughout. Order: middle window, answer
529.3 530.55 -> -0.109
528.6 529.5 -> -0.050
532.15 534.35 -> -0.013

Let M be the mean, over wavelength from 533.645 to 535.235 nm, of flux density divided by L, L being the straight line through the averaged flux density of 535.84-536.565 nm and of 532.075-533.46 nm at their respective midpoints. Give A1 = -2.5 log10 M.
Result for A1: 0.02 mag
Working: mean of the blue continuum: 3.25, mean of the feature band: 3.24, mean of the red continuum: 3.36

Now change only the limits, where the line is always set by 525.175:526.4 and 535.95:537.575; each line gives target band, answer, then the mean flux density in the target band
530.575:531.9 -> -0.10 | 3.47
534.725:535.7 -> -0.06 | 3.47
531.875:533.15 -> -0.02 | 3.26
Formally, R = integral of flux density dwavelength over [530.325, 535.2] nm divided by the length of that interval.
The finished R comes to 3.31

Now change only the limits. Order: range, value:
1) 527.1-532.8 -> 3.24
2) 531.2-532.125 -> 3.35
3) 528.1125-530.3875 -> 3.22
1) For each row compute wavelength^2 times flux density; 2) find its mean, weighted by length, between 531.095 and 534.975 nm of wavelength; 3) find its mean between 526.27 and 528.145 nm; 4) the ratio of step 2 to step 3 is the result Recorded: 1.21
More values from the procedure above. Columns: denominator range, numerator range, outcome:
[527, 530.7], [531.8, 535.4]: 1.05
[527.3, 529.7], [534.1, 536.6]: 1.12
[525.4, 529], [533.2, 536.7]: 1.17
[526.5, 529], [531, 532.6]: 1.15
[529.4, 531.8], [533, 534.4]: 0.96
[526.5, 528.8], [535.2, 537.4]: 1.20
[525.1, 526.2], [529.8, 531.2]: 1.16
